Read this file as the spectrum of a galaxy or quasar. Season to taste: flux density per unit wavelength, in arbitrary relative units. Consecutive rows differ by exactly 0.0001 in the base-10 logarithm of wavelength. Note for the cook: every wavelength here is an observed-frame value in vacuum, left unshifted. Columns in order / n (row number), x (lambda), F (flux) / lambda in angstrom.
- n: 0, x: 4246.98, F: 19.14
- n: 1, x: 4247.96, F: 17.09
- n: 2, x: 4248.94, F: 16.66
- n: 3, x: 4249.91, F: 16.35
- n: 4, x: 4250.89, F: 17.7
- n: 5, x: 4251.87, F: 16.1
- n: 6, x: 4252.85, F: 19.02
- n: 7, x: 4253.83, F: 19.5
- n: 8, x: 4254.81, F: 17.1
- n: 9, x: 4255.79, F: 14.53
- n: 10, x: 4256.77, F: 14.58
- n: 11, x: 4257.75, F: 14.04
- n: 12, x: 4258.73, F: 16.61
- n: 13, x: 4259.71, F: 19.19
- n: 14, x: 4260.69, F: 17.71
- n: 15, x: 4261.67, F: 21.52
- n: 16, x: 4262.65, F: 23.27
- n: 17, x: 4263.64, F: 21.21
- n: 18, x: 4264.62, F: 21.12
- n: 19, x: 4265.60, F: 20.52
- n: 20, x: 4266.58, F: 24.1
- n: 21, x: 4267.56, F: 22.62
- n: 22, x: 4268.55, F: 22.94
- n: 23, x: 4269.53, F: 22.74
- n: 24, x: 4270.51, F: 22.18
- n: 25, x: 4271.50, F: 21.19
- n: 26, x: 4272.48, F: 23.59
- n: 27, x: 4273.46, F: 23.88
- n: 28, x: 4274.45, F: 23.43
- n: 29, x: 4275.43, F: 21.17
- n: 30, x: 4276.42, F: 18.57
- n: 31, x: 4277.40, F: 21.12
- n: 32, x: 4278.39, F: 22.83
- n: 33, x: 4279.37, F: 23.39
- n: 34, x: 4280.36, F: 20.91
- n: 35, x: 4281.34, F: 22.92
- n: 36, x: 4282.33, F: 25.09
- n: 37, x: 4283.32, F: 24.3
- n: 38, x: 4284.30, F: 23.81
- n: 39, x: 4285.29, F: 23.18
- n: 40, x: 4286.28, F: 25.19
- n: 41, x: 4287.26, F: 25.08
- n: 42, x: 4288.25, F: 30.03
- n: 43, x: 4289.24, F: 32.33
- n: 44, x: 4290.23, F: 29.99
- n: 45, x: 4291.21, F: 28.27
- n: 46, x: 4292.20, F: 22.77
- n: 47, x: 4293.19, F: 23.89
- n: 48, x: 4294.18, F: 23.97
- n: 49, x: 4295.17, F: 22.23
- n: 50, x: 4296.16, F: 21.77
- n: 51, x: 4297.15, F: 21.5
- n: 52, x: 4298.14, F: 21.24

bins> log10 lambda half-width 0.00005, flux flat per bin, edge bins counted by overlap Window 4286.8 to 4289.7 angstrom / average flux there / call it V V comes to 29.1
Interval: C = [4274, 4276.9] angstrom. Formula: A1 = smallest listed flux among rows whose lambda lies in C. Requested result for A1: 18.57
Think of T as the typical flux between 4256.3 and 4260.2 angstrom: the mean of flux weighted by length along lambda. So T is 16.1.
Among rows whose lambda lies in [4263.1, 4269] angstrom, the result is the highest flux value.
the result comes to 24.1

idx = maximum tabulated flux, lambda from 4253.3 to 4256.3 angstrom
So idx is 19.5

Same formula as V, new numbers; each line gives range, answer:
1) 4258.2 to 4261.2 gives 17.8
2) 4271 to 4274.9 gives 23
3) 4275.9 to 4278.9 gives 20.9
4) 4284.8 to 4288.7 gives 25.8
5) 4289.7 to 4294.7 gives 25.8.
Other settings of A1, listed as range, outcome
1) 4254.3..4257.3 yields 14.53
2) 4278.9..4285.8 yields 20.91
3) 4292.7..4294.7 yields 23.89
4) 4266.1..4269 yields 22.62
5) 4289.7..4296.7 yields 21.77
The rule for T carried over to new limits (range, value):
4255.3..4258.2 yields 14.4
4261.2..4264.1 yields 22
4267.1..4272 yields 22.3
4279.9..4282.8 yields 23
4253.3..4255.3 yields 18.3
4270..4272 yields 21.7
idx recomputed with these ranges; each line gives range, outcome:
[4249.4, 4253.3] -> 19.02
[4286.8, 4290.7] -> 32.33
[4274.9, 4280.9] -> 23.39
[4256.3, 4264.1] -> 23.27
